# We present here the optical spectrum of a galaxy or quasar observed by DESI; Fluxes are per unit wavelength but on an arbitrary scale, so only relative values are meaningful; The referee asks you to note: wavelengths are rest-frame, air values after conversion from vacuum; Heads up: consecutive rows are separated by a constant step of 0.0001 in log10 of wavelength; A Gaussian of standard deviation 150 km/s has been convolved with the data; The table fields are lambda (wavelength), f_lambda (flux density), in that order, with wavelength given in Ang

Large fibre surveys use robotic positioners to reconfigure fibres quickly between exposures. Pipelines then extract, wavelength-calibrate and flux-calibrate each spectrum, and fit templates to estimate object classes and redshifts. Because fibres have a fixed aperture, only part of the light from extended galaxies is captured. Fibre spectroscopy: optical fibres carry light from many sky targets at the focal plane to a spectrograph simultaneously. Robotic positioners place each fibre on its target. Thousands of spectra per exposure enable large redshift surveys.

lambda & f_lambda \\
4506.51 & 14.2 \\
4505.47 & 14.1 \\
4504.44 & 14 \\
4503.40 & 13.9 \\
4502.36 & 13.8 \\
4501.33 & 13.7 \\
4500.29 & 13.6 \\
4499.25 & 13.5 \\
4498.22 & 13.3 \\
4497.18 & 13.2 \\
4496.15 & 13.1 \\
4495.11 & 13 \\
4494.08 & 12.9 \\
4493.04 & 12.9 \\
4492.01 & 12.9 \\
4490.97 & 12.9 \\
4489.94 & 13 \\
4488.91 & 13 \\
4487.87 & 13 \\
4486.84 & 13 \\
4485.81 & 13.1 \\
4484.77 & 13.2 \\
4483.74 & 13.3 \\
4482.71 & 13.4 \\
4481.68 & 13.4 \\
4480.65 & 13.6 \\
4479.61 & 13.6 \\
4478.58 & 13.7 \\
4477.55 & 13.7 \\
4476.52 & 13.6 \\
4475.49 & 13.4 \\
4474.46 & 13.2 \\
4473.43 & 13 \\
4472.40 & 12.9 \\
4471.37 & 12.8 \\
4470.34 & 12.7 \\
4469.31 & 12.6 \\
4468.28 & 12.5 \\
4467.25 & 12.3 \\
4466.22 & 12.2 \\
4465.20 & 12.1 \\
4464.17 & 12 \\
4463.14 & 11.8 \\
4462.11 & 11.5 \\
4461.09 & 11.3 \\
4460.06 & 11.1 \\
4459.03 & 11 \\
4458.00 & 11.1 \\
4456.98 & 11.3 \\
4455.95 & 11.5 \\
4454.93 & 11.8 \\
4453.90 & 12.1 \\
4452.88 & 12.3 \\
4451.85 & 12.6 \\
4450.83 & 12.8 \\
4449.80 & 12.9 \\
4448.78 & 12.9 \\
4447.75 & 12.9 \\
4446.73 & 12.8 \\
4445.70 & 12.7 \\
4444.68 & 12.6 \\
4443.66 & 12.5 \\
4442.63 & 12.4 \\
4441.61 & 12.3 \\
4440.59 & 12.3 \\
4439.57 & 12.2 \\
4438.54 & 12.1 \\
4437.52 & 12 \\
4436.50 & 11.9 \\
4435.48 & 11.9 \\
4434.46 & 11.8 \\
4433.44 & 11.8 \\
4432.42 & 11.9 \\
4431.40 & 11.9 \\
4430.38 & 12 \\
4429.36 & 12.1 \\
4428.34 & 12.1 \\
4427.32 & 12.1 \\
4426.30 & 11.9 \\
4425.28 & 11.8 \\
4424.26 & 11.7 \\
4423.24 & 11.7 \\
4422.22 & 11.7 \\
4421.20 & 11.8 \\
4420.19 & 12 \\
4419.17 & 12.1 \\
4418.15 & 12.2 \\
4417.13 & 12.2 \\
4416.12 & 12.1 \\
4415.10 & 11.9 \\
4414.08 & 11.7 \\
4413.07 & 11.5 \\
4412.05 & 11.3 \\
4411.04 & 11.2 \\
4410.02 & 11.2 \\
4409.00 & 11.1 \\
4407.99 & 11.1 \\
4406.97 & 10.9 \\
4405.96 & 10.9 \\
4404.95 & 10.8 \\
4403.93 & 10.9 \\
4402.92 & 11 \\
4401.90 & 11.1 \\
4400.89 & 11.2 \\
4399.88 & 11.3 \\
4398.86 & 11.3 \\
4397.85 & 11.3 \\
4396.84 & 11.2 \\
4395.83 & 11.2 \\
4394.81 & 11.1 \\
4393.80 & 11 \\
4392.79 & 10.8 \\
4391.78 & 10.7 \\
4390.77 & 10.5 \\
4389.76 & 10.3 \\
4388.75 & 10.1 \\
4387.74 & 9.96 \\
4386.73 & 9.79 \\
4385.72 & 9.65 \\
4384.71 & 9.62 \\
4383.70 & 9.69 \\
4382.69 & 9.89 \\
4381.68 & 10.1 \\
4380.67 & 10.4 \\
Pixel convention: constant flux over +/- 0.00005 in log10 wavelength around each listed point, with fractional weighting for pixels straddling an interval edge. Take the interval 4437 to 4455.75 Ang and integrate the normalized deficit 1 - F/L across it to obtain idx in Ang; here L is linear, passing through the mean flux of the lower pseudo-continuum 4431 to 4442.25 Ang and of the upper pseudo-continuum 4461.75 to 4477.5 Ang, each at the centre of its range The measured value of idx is -0.4 Ang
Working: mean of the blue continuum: 12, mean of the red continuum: 12.6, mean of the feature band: 12.4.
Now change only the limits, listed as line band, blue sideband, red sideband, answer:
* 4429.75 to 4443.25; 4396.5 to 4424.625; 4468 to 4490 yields 0.1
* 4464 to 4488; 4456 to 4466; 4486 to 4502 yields -1.5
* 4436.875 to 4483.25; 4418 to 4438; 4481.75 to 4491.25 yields 0.4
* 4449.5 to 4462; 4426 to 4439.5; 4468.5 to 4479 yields 0.8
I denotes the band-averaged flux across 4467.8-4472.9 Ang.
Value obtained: 12.7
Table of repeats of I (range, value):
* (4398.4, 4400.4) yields 11.3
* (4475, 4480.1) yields 13.6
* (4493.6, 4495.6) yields 13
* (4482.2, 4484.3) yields 13.4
